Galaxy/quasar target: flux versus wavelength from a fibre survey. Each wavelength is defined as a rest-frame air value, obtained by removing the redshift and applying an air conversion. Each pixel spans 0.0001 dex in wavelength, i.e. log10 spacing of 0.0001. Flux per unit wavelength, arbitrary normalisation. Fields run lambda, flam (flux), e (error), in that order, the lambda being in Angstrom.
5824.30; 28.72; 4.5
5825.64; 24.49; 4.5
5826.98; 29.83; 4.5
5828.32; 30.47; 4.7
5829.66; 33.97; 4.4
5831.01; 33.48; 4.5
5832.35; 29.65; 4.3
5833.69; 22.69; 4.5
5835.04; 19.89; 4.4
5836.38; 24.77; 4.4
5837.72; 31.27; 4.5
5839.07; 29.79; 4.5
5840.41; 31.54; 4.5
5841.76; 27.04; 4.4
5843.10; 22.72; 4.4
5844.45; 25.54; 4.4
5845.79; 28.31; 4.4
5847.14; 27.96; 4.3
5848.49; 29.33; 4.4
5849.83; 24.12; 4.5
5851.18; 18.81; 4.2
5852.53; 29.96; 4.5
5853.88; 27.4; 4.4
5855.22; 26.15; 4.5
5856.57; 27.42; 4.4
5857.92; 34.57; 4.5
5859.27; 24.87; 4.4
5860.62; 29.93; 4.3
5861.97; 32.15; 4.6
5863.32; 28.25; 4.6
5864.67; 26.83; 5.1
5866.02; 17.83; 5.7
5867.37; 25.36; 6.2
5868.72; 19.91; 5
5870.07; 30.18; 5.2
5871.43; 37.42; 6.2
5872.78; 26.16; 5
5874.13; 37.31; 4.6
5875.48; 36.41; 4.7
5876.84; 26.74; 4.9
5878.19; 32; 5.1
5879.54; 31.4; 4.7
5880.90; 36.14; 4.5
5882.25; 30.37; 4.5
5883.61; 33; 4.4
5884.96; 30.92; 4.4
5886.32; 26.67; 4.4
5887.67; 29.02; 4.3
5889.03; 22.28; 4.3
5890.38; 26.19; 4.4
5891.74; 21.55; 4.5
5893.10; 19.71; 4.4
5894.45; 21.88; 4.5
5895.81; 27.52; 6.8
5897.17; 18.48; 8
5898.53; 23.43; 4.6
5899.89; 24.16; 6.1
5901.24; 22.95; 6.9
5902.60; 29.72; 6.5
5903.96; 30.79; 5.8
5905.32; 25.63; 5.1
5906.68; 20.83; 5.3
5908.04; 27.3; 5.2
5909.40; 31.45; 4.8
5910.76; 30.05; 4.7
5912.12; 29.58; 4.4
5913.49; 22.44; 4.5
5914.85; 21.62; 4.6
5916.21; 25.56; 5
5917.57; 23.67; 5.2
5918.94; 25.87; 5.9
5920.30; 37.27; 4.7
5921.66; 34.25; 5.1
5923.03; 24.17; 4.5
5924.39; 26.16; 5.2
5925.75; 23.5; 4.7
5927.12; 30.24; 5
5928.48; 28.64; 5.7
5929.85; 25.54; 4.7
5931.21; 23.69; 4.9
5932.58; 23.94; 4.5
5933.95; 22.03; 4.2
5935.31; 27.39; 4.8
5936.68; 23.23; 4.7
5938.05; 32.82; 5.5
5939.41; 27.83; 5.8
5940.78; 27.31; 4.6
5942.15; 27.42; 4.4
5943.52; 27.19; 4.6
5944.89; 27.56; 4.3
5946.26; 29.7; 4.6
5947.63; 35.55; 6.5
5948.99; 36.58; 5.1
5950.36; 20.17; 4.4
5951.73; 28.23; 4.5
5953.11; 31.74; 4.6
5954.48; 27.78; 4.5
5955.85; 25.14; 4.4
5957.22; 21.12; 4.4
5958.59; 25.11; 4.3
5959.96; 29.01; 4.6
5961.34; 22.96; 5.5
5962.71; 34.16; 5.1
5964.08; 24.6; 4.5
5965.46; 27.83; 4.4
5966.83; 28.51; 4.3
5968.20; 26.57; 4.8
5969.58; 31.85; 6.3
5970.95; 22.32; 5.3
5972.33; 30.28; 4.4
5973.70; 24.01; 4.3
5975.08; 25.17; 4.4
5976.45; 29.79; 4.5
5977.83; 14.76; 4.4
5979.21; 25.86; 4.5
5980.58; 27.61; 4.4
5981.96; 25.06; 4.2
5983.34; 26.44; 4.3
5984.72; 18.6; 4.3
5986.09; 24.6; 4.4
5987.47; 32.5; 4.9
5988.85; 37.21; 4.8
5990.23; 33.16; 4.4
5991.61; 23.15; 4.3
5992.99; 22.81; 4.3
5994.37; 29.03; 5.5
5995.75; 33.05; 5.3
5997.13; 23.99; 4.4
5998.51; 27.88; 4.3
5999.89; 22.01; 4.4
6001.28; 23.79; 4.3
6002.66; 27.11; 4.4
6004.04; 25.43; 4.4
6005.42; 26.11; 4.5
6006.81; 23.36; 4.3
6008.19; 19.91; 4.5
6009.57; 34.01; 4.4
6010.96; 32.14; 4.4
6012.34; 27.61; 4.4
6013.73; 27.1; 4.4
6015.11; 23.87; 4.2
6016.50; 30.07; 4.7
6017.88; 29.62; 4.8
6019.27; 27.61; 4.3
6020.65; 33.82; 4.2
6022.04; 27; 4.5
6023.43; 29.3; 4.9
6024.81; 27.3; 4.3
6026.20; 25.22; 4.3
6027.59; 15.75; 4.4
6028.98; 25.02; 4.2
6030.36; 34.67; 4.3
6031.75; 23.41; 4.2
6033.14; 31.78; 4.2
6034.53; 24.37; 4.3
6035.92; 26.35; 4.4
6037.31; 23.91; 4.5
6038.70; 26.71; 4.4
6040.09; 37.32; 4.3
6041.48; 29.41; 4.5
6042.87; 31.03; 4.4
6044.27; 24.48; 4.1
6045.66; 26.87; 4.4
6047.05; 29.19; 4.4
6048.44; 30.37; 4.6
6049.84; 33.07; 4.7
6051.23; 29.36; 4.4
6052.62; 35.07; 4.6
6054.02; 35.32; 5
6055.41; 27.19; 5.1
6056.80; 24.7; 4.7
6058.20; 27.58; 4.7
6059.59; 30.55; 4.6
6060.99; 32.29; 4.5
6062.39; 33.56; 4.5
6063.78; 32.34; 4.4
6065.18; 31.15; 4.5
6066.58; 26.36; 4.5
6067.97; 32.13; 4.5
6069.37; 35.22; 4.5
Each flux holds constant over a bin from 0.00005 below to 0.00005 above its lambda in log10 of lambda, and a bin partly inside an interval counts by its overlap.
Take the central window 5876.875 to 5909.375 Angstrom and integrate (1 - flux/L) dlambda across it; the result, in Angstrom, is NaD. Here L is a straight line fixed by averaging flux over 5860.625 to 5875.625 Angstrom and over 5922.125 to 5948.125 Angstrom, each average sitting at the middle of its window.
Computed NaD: 1.6 Angstrom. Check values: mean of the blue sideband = 28.7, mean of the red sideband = 27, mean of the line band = 26.7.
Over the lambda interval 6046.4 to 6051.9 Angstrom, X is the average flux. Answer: 30.5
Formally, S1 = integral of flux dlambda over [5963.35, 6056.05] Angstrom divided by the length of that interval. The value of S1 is 27.5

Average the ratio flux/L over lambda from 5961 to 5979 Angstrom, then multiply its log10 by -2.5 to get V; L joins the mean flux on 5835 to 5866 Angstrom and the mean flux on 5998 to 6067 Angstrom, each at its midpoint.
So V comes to 0.06 mag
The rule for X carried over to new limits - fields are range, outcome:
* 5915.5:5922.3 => 29.3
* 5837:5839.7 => 30.4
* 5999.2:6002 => 22.9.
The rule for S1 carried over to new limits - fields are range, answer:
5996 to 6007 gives 25.3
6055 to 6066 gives 29.9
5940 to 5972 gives 27.8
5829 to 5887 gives 28.5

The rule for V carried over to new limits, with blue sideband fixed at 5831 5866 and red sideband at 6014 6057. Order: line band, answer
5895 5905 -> 0.093 mag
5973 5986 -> 0.160 mag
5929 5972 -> 0.022 mag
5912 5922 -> 0.018 mag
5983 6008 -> 0.063 mag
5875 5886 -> -0.164 mag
